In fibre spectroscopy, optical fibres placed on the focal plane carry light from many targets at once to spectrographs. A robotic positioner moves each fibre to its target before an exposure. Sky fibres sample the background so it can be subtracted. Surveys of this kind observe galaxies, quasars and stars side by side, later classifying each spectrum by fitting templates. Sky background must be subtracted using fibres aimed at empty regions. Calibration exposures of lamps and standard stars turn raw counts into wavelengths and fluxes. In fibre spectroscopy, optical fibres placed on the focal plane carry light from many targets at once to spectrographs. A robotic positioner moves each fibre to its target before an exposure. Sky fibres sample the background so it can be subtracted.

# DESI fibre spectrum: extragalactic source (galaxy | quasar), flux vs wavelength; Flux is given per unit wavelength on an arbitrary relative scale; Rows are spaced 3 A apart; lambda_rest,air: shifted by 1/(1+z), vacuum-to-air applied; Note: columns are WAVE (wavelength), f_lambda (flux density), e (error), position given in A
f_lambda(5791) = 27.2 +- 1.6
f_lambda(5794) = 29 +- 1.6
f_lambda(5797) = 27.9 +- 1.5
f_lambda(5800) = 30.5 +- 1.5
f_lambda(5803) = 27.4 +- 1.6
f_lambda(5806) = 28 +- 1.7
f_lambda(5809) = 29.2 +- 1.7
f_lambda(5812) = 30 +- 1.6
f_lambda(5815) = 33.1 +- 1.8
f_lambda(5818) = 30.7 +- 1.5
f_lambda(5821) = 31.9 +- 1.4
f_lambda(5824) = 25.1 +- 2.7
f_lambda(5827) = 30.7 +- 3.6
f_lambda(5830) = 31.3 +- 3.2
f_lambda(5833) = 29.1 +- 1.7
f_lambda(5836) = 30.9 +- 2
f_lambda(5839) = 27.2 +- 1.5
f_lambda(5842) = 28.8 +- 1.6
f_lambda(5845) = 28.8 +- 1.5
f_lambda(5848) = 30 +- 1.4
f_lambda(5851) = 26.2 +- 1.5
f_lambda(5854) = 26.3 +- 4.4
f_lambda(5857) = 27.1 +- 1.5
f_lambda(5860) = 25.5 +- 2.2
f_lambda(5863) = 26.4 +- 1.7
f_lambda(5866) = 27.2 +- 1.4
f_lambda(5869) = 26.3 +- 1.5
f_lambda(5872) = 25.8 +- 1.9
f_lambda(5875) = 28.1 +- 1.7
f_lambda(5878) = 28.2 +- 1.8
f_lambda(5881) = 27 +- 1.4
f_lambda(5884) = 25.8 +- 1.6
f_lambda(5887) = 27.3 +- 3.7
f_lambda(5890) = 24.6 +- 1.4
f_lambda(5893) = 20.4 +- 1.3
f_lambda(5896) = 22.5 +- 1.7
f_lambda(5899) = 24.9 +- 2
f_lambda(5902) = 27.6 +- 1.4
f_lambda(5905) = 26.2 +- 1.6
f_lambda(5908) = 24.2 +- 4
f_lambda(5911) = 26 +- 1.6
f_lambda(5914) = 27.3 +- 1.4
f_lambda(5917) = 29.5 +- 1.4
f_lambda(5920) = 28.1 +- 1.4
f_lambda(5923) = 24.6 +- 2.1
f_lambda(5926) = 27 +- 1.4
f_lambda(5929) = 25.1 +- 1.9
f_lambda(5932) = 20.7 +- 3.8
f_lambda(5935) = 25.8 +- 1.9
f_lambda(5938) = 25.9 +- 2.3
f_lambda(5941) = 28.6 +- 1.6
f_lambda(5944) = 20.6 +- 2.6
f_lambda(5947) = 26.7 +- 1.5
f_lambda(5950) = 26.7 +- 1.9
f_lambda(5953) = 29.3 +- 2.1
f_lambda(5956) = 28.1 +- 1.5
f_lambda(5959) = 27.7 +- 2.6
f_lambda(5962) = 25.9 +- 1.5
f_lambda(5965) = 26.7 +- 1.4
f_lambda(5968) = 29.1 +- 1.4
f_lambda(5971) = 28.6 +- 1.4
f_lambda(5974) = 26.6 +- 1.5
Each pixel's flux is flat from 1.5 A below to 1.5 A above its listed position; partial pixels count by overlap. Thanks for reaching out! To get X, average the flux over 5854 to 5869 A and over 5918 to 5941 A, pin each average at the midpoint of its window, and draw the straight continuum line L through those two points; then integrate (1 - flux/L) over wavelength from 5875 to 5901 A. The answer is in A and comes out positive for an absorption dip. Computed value 0.8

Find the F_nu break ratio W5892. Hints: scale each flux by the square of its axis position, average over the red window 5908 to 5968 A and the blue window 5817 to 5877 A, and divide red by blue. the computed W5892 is 0.97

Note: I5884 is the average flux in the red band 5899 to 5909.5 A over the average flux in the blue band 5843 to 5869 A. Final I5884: 1.0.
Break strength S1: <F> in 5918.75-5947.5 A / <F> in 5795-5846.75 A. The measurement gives 0.86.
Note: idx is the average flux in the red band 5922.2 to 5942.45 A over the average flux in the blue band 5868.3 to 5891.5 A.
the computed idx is 0.95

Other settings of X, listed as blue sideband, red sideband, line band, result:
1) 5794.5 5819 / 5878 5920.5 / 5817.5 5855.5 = -0.78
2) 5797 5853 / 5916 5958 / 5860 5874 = 0.87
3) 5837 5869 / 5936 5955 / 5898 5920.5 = 0.02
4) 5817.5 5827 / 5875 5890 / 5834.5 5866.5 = 0.59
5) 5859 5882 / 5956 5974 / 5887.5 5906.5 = 1.77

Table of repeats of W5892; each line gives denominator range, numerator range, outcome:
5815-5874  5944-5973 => 1.00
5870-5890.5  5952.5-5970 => 1.06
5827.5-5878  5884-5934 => 0.93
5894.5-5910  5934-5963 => 1.07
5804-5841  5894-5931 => 0.90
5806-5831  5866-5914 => 0.88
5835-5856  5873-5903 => 0.92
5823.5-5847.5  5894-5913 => 0.88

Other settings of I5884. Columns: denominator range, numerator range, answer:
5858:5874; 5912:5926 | 1.04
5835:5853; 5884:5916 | 0.88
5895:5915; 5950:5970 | 1.09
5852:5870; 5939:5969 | 1.02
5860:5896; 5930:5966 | 1.00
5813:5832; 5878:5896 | 0.82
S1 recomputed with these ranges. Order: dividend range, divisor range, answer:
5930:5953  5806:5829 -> 0.84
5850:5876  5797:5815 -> 0.91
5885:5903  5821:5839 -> 0.83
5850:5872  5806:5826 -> 0.88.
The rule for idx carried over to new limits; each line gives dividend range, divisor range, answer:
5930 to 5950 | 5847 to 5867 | 0.93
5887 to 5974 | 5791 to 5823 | 0.88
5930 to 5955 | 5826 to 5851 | 0.87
